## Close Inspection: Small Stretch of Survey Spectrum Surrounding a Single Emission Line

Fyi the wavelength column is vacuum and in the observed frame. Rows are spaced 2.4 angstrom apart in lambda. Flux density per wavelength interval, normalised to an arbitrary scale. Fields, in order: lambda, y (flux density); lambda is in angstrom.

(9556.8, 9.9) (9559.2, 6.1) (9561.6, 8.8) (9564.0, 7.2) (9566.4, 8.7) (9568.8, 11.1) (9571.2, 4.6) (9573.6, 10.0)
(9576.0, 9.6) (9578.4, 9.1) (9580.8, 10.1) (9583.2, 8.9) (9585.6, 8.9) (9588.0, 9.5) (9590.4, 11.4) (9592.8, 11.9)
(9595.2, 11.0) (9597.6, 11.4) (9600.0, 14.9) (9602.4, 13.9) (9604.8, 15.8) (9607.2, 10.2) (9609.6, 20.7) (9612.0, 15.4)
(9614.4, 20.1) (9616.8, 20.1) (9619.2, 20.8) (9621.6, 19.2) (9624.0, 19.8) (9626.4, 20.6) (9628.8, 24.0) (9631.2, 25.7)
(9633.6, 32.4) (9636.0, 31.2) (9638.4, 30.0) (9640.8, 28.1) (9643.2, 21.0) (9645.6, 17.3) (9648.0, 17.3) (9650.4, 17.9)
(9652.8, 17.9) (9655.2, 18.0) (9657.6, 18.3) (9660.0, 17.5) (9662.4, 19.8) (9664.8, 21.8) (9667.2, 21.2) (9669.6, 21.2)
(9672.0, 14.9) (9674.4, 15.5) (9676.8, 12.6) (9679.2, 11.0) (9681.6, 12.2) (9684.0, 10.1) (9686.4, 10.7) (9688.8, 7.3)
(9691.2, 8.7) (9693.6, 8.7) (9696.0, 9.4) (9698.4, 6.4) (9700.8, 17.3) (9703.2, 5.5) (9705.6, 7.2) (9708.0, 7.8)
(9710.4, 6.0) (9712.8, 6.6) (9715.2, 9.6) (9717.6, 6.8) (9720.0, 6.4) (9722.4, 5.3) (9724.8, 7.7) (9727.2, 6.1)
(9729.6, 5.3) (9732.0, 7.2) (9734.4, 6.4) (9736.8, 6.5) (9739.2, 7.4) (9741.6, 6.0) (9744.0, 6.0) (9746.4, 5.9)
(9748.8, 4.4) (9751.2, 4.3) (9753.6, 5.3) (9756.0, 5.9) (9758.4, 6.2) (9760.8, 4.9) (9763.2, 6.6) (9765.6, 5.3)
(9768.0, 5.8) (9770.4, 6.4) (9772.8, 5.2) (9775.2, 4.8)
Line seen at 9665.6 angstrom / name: [N II]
